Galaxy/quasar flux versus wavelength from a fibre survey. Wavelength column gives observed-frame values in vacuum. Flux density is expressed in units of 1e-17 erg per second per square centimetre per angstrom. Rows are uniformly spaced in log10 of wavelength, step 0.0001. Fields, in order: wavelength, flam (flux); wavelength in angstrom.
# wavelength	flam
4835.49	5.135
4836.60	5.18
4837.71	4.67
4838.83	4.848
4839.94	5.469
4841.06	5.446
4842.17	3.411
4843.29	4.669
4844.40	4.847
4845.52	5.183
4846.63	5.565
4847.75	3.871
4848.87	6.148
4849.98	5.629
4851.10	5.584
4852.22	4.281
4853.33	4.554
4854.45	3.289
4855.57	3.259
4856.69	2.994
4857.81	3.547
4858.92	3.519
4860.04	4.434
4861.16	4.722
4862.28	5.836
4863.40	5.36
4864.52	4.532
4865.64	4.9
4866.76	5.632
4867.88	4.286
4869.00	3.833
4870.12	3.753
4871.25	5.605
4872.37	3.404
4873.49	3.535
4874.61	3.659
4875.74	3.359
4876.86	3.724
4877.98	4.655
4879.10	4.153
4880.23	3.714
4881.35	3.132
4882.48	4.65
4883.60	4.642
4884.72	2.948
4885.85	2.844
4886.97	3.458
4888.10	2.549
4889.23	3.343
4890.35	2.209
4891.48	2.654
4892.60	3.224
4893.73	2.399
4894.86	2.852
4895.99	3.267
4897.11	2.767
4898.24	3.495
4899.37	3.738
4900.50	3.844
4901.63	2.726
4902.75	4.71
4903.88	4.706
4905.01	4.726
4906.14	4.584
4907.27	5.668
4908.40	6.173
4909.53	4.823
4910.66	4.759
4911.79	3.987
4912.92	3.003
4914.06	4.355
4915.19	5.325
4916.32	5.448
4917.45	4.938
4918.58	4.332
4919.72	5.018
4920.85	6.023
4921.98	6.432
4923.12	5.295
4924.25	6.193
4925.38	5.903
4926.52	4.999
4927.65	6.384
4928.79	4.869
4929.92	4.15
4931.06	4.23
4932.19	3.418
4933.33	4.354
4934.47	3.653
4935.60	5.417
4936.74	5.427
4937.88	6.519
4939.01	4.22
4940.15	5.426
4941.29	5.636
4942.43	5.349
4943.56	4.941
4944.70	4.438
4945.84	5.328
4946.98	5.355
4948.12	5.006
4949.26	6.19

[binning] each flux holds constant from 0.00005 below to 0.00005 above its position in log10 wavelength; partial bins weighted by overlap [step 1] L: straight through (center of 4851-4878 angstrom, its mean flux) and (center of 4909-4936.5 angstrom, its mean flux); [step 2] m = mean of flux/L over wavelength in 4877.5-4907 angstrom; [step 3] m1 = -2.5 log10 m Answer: 0.27 mag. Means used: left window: 4.22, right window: 4.89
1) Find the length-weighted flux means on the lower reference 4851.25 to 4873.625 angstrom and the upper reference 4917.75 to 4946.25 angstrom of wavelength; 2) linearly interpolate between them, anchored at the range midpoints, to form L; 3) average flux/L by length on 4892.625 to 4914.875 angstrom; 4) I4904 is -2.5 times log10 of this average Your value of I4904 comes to 0.19 mag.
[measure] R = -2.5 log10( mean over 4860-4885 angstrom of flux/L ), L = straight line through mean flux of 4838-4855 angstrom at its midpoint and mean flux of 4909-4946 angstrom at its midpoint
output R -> 0.14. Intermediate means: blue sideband 4.85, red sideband 4.98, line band 4.29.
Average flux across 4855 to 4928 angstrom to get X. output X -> 4.23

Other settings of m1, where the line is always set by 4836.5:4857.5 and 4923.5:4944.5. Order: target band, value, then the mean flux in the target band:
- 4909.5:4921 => 0.07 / 4.68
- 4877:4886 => 0.23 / 3.88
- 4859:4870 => 0.00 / 4.74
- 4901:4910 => 0.04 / 4.76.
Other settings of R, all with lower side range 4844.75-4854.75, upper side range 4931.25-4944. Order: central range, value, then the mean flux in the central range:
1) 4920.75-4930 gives -0.15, 5.64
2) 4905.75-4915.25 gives 0.05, 4.71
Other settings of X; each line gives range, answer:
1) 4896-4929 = 4.78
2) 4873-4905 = 3.48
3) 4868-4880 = 3.97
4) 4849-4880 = 4.32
